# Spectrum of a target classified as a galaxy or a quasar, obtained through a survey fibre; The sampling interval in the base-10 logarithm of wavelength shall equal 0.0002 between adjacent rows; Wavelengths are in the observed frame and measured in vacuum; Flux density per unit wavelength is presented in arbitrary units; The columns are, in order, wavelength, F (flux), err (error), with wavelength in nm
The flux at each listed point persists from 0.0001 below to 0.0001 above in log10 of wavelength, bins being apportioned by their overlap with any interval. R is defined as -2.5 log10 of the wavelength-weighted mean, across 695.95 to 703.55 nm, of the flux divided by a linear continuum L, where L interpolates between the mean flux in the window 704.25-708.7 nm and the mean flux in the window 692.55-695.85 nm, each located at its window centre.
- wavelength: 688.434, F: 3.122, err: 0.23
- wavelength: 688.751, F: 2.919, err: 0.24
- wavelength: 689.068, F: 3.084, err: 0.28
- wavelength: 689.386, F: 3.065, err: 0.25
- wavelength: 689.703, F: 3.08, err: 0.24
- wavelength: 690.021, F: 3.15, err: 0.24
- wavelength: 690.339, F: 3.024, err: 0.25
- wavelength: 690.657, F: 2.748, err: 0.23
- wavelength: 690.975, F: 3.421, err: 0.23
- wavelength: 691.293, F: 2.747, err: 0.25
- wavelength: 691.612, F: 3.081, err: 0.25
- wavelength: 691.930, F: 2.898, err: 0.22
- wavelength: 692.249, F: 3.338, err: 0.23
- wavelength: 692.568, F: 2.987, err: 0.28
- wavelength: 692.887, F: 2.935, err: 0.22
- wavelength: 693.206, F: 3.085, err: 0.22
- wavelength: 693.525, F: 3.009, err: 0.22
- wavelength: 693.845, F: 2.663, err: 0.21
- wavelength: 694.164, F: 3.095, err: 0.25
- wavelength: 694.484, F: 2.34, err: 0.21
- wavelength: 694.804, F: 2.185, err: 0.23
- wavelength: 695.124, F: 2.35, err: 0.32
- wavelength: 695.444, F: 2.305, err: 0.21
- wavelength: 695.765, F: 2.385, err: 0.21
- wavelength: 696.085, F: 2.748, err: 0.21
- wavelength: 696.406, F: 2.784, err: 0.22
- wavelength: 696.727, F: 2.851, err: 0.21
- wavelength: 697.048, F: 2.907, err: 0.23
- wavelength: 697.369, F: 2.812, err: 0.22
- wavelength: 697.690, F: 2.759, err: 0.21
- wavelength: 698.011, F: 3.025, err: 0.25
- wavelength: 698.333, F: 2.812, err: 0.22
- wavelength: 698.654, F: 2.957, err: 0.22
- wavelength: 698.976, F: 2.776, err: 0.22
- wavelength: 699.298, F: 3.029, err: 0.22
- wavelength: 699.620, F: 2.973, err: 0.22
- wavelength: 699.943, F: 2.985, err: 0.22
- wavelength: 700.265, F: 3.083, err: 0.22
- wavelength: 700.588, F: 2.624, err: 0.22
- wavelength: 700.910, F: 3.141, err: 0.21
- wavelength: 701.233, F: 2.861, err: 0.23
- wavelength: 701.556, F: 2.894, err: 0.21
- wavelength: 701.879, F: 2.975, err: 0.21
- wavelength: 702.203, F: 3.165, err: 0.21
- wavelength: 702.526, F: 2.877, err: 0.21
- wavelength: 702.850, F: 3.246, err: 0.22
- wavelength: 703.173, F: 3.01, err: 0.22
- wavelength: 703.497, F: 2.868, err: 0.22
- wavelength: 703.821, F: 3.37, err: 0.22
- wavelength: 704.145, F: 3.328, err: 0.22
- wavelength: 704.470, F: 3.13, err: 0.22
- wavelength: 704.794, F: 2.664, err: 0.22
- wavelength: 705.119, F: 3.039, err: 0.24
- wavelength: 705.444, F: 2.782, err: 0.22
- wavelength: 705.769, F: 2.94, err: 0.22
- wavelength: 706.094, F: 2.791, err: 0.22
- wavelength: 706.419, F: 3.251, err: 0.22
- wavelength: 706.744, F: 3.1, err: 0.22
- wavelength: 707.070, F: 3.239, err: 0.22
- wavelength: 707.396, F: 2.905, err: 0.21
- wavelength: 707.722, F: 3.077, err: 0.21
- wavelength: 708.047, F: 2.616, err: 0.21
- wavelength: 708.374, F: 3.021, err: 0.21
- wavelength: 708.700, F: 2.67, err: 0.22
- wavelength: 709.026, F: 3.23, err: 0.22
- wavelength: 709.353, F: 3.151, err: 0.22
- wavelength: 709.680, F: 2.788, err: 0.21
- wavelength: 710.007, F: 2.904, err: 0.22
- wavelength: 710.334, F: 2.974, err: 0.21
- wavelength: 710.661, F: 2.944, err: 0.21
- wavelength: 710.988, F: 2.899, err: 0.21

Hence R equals -0.05 mag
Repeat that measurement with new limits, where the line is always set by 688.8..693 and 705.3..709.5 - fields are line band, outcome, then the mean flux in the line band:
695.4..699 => 0.09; 2.77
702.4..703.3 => -0.02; 3.05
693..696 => 0.16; 2.61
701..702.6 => 0.01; 2.97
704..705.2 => -0.02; 3.03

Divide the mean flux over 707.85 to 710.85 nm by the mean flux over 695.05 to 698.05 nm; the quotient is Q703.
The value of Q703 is 1.09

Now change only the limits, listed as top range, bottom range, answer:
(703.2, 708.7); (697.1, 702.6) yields 1.02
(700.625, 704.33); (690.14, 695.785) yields 1.08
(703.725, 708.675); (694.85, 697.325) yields 1.15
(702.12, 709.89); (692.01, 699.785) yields 1.08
